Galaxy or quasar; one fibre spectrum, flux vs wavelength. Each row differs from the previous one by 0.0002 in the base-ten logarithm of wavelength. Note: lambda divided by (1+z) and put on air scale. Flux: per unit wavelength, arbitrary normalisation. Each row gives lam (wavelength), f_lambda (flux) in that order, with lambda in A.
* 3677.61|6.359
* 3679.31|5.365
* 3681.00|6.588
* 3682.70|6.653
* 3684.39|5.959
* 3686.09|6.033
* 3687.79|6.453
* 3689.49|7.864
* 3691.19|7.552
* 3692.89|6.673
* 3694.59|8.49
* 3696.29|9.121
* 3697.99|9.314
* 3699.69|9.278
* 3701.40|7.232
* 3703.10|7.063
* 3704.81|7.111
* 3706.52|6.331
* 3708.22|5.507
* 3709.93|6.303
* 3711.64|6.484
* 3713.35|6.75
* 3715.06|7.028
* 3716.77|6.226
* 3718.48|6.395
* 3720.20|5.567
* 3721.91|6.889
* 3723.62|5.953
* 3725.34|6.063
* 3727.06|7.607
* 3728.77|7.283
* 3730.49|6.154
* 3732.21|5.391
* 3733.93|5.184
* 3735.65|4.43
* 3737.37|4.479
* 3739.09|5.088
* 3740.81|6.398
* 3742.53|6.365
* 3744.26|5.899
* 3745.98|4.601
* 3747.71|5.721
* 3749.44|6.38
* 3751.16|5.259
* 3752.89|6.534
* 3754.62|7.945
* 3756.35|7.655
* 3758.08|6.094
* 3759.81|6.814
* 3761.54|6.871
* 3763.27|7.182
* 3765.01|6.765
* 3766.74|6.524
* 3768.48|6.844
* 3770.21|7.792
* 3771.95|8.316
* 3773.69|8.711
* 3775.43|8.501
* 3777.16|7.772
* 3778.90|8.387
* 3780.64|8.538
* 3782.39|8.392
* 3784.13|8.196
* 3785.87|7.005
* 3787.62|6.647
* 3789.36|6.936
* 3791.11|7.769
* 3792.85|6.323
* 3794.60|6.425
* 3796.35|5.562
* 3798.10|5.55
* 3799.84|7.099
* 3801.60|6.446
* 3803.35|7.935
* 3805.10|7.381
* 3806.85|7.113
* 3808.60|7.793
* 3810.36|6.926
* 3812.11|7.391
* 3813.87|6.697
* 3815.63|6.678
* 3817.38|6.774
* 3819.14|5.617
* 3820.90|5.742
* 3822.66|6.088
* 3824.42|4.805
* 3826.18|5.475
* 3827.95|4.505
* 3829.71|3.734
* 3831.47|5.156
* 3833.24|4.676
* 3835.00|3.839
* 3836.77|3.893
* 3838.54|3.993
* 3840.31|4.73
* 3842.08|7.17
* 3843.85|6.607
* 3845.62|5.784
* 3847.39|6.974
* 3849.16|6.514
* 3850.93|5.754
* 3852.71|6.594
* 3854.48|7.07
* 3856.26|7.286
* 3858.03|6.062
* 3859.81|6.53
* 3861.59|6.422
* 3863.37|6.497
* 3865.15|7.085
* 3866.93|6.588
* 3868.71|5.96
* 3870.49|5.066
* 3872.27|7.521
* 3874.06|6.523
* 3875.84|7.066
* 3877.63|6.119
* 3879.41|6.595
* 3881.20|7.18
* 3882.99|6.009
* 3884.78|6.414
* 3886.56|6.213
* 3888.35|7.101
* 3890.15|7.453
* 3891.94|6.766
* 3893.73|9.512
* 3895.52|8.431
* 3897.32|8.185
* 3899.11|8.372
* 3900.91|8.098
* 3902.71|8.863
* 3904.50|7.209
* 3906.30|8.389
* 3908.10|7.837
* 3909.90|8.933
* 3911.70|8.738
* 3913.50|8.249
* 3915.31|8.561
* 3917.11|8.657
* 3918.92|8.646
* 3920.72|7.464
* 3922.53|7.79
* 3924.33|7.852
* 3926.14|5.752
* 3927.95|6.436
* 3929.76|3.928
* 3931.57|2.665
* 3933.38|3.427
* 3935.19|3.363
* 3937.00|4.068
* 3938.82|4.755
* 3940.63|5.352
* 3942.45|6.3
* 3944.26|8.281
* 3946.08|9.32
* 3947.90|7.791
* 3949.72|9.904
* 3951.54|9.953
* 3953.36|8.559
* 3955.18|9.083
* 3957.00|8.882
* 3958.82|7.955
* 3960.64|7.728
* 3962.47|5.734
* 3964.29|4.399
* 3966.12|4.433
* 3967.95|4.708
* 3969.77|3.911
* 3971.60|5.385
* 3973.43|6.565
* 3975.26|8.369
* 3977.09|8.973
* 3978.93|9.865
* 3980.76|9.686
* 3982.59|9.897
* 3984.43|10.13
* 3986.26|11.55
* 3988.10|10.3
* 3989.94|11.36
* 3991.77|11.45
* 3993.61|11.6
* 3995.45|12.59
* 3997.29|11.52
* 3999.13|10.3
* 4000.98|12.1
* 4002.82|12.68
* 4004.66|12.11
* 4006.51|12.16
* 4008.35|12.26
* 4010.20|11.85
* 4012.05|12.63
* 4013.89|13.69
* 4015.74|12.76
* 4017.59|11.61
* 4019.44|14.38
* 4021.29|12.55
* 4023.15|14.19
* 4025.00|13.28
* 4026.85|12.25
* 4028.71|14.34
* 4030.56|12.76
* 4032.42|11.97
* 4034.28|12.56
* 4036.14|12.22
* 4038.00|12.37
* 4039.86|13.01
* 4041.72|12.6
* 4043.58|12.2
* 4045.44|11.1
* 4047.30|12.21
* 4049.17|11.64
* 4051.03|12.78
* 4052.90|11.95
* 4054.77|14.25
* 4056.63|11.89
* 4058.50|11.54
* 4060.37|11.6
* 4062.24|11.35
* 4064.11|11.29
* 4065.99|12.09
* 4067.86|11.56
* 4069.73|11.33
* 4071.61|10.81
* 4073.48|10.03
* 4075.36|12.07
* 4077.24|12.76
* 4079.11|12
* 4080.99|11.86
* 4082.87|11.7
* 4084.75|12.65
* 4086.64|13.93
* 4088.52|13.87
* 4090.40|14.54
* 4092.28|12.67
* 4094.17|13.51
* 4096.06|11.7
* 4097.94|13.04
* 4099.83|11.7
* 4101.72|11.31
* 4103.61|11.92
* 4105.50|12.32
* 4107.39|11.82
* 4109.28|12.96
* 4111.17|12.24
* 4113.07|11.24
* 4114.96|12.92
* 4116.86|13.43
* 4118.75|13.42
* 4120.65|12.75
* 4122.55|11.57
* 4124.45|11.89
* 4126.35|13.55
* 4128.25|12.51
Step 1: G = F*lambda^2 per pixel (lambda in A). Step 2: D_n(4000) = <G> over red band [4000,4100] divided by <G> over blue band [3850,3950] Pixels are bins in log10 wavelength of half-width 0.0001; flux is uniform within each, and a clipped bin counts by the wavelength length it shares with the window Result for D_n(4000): 1.93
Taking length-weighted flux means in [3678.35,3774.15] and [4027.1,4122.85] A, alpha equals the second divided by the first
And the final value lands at 1.85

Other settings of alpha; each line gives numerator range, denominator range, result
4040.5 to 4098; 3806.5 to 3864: 2.05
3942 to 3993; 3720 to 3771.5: 1.32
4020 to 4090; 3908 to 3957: 1.73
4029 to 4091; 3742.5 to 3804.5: 1.74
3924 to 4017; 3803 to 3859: 1.43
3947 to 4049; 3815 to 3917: 1.60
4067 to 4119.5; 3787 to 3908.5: 1.88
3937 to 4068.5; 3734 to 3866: 1.63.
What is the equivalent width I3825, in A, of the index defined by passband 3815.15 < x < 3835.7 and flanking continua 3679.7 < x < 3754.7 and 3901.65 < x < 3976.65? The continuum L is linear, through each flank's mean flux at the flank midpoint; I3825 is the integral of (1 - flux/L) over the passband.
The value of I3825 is 4.5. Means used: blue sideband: 6.51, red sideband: 6.94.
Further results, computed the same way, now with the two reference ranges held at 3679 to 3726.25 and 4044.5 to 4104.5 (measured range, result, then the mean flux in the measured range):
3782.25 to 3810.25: 4.12 A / 7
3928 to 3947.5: 9.45 A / 5.27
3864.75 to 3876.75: 3.55 A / 6.52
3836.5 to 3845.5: 3.49 A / 5.41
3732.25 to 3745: 3.44 A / 5.4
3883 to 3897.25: 3.24 A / 7.37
